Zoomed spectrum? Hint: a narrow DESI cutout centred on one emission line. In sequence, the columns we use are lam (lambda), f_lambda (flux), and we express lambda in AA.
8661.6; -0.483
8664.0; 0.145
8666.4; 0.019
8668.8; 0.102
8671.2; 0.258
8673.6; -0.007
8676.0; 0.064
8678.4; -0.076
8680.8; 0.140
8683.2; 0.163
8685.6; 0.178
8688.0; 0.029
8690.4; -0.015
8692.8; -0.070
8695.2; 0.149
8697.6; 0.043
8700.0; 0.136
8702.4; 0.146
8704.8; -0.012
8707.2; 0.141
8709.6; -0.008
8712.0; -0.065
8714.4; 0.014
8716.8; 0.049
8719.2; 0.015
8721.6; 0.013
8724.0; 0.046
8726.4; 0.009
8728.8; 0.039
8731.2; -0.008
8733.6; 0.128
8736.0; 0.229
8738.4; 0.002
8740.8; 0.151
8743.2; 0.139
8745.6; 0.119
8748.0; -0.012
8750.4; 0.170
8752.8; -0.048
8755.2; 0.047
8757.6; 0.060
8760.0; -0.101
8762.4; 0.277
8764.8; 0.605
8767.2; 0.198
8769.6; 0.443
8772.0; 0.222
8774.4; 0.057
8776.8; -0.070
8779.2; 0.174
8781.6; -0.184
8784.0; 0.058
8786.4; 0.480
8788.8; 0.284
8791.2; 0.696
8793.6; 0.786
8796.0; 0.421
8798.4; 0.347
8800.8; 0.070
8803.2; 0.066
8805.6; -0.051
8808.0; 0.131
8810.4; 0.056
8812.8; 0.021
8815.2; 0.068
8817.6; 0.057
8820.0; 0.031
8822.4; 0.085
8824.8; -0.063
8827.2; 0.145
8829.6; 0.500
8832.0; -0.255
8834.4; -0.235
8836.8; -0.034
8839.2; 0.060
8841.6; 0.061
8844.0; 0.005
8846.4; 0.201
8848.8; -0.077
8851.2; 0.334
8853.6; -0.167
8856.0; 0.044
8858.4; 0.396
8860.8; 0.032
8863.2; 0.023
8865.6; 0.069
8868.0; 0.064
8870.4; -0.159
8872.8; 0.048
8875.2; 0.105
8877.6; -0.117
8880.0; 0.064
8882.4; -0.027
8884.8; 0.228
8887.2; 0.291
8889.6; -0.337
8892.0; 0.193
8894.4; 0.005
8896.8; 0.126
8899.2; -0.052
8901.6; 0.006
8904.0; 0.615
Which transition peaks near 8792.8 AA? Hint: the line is [O II] 3727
